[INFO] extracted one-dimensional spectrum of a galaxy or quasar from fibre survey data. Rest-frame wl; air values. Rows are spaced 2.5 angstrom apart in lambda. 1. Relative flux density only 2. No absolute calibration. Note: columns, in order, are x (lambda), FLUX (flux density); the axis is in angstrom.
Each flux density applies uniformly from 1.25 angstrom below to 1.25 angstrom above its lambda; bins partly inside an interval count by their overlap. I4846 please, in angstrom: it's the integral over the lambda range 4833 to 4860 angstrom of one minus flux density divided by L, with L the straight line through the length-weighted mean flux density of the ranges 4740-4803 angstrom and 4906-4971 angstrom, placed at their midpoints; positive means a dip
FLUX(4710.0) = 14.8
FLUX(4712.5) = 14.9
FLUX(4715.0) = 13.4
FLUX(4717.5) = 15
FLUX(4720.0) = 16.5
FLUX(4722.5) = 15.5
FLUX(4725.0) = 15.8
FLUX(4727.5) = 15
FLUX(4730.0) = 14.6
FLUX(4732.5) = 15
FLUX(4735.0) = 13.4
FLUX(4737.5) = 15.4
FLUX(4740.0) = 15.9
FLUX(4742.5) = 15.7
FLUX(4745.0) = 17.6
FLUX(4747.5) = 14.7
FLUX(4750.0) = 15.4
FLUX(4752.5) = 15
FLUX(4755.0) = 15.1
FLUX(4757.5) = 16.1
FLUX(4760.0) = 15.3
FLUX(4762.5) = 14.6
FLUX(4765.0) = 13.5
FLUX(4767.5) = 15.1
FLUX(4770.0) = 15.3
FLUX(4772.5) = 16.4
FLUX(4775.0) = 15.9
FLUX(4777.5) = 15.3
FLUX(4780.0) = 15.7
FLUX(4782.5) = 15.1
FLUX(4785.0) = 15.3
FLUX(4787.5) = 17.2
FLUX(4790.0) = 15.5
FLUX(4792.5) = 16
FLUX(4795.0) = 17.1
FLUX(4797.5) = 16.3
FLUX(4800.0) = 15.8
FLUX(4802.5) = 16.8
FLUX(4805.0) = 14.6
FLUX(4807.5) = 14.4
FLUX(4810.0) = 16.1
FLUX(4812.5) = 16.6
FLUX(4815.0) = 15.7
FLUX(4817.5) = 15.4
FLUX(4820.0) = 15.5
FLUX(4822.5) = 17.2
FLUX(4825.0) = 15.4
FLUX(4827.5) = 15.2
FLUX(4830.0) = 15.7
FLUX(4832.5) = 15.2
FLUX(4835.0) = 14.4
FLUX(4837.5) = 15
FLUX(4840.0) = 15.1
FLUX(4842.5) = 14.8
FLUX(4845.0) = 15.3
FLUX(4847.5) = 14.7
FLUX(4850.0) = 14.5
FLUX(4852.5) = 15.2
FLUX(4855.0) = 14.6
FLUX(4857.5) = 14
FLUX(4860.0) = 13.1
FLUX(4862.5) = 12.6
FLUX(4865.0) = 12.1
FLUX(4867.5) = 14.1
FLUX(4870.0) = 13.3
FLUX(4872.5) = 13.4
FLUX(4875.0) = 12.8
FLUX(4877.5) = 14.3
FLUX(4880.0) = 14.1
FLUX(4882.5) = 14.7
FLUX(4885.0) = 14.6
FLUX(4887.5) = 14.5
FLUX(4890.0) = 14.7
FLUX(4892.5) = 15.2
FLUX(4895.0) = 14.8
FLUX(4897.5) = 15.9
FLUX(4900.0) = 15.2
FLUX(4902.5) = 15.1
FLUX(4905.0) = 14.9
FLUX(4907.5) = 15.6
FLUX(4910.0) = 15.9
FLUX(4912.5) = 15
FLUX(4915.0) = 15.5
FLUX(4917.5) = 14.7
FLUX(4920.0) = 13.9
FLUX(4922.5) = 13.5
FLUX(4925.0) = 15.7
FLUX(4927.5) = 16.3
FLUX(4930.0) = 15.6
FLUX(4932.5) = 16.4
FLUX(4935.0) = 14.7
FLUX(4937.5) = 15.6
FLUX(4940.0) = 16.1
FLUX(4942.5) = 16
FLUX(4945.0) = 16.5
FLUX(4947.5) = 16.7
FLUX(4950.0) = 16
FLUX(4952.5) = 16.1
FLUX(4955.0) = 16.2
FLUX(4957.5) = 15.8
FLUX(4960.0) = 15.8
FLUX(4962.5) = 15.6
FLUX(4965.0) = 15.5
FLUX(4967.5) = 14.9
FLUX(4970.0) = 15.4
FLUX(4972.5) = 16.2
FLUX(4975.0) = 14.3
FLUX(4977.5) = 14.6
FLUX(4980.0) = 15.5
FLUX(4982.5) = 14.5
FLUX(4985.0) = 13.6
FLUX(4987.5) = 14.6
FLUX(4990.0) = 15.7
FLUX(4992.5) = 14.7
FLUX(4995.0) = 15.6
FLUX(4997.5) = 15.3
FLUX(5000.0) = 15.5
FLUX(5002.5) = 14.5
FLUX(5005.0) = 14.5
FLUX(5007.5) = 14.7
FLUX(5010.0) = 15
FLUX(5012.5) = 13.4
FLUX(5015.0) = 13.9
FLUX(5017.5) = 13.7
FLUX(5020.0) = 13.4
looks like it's 1.6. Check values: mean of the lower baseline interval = 15.7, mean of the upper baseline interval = 15.6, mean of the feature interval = 14.7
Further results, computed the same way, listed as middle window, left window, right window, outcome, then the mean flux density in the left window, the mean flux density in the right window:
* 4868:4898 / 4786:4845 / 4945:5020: 2.20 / 15.7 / 15.1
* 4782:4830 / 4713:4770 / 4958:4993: -2.28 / 15.2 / 15.1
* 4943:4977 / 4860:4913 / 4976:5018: -2.73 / 14.4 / 14.7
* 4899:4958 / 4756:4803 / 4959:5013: -1.40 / 15.7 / 15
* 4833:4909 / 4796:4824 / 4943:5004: 6.06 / 15.9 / 15.4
